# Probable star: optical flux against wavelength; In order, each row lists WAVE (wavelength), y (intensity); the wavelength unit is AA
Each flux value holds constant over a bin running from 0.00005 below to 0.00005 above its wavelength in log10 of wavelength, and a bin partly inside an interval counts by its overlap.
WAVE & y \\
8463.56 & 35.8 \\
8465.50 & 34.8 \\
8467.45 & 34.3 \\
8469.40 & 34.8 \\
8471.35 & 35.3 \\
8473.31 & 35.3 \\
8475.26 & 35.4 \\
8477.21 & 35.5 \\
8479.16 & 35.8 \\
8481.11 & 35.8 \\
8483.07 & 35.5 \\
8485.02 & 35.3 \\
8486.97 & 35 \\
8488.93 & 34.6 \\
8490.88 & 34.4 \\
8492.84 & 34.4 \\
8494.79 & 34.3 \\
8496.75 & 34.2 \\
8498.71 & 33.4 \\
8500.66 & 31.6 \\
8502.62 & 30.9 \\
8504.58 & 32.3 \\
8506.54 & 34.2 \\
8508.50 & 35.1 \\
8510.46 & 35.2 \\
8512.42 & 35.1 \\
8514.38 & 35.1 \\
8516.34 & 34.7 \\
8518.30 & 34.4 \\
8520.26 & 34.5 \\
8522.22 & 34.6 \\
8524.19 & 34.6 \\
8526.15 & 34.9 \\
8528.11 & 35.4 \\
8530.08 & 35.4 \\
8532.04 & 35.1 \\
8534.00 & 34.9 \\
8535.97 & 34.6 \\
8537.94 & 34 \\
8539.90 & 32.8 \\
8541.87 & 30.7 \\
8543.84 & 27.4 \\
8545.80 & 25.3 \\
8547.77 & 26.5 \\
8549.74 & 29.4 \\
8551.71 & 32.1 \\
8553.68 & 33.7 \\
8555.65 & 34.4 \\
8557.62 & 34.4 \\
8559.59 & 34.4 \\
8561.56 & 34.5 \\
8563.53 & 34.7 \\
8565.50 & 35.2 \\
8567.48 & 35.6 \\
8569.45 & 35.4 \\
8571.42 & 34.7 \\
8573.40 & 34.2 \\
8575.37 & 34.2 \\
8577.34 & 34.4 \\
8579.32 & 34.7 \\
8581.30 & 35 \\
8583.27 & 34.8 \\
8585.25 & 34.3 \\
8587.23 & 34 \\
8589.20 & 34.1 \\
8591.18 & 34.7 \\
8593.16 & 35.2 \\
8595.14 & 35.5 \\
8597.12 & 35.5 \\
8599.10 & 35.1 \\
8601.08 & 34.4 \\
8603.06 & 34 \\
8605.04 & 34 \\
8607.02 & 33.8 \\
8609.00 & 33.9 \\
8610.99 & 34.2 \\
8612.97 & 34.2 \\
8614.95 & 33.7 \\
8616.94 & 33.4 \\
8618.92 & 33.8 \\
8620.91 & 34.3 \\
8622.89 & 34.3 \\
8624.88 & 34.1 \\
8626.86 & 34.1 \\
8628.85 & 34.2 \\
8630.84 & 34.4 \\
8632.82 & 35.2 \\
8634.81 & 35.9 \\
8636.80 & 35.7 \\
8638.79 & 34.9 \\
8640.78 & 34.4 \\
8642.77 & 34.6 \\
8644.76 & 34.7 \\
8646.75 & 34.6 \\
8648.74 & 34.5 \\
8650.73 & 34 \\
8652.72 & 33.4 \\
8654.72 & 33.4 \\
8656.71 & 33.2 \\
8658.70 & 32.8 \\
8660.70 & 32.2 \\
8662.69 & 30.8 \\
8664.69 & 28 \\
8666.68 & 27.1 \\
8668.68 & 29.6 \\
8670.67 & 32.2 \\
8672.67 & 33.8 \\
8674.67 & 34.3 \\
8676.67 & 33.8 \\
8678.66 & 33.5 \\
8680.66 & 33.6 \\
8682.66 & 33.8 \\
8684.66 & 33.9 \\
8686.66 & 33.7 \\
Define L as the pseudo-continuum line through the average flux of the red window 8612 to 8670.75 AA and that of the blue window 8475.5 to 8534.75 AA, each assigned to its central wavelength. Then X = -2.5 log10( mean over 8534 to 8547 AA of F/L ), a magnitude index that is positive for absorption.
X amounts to 0.11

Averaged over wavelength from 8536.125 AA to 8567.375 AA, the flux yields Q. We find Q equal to 32.1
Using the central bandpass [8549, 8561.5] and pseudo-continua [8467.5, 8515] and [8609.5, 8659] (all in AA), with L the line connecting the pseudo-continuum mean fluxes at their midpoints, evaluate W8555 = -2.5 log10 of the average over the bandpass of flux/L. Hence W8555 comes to 0.04 mag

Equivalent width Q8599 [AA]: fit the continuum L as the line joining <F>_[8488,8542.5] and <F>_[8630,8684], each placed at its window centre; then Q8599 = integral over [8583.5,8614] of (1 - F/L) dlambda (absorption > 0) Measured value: -0.8 AA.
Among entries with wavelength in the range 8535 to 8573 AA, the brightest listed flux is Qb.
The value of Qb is 35.6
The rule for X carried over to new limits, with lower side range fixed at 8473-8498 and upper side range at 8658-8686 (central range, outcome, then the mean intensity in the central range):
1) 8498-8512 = 0.04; 33.3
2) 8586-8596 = -0.04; 34.7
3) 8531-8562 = 0.06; 32.1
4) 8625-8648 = -0.07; 34.8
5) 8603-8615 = -0.03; 34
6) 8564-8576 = -0.04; 34.9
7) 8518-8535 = -0.02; 34.9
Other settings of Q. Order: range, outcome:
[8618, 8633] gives 34.3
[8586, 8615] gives 34.4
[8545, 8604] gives 33.8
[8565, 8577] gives 34.8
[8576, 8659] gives 34.4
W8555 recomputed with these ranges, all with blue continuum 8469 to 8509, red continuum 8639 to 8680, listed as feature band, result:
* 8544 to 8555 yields 0.152 mag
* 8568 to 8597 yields -0.037 mag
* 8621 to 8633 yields -0.040 mag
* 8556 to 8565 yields -0.026 mag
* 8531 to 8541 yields -0.009 mag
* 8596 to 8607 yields -0.038 mag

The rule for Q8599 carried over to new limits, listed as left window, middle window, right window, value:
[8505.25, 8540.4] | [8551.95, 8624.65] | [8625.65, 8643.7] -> 0.7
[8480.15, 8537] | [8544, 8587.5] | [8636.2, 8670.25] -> 0.6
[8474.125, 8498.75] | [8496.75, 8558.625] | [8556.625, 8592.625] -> 3.0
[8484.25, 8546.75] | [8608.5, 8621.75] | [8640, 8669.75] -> -0.4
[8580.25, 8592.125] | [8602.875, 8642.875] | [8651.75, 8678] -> -1.3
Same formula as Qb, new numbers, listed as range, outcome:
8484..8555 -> 35.4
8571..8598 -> 35.5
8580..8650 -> 35.9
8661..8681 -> 34.3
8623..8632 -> 34.4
